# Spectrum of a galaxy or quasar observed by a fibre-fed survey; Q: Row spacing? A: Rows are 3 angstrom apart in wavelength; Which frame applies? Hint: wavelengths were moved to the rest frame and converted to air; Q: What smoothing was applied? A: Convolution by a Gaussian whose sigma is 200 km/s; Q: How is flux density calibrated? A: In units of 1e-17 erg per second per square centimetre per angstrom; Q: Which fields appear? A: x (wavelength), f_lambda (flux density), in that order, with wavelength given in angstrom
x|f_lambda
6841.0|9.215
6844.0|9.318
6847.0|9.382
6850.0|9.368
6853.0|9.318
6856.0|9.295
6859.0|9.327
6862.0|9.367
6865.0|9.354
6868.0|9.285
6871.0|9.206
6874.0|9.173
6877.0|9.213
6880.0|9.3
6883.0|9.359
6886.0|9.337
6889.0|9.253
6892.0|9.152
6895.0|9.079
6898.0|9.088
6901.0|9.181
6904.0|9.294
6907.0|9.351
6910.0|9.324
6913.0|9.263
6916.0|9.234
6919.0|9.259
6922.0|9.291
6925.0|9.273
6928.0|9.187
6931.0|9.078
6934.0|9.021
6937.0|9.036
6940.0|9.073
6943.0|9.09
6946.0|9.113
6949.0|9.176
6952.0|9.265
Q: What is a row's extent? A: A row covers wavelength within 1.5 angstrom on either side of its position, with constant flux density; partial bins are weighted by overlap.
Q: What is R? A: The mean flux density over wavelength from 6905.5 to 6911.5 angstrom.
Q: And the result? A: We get 9.34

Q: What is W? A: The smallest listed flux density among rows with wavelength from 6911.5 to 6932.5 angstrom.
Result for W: 9.078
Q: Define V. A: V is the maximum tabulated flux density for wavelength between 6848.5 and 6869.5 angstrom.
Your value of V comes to 9.368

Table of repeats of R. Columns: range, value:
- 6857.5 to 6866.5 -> 9.35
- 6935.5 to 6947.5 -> 9.08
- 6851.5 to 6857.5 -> 9.31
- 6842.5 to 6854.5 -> 9.35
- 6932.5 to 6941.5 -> 9.04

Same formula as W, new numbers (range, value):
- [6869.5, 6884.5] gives 9.173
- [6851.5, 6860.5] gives 9.295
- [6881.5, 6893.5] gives 9.152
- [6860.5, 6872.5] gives 9.206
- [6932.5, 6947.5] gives 9.021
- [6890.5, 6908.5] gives 9.079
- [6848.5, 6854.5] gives 9.318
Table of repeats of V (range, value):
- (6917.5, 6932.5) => 9.291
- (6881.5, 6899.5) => 9.359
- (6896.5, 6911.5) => 9.351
